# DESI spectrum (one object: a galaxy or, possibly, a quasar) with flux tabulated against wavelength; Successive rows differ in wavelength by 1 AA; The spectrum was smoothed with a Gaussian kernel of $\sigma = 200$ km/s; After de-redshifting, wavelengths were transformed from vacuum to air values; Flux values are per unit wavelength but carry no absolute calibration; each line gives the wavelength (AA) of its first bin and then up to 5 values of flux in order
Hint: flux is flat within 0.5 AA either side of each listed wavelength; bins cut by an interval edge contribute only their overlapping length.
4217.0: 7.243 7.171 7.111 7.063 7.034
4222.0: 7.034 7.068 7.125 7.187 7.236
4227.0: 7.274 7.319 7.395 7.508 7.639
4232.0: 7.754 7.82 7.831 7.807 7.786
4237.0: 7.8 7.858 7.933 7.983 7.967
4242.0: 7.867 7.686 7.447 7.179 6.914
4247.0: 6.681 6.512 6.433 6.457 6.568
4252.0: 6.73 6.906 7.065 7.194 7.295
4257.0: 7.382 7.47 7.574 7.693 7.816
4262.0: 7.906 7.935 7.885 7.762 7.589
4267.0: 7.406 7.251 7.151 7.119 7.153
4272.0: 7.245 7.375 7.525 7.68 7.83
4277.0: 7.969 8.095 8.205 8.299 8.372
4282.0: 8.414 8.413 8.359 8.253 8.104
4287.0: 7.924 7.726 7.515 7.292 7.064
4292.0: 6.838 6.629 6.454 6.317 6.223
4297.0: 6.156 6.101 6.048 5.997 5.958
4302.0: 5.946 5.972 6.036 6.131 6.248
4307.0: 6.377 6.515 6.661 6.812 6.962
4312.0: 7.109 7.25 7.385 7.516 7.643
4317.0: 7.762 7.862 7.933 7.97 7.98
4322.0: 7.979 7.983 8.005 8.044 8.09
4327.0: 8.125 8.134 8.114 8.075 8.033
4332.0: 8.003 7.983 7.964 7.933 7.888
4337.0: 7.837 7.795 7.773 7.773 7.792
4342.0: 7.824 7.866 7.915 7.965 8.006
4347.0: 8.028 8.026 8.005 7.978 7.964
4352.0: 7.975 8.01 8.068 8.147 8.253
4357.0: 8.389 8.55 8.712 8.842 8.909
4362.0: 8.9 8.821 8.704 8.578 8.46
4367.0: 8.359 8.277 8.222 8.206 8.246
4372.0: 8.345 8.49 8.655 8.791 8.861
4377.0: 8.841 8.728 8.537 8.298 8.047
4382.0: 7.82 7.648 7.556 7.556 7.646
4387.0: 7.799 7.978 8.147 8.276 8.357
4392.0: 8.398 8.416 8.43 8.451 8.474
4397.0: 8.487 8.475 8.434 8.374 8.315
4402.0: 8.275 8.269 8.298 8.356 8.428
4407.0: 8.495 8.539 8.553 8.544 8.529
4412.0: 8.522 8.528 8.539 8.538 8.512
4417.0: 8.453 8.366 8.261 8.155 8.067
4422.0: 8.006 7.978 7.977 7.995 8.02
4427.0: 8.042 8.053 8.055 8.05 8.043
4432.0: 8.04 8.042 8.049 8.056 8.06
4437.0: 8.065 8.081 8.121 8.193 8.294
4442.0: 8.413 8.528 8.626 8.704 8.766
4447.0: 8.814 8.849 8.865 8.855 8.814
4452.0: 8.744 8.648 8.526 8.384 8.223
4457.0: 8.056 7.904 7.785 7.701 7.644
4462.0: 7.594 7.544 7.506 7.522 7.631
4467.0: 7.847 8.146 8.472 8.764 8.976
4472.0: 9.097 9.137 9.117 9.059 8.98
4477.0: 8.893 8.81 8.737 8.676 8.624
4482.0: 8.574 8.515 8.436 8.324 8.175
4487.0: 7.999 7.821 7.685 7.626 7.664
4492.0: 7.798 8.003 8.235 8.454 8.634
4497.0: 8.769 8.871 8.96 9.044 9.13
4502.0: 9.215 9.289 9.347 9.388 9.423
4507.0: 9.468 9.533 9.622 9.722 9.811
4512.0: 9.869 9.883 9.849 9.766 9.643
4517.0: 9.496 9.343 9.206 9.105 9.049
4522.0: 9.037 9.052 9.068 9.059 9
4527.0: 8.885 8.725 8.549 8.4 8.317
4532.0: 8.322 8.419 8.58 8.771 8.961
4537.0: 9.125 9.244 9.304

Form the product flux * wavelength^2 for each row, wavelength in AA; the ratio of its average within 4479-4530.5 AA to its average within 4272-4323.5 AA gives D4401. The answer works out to 1.35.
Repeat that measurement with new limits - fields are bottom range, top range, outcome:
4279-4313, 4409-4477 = 1.28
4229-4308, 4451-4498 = 1.25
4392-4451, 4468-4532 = 1.10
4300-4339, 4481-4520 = 1.31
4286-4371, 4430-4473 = 1.15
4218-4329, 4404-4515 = 1.26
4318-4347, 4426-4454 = 1.10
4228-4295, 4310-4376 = 1.12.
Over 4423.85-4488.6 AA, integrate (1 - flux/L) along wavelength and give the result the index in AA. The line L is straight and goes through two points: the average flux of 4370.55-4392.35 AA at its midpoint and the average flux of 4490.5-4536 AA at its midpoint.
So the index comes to 2.6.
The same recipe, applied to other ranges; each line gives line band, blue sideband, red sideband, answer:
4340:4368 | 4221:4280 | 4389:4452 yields -0.90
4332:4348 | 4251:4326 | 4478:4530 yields -0.44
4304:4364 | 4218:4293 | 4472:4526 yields 0.96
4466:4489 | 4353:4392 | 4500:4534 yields 1.04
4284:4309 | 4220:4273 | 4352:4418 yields 3.36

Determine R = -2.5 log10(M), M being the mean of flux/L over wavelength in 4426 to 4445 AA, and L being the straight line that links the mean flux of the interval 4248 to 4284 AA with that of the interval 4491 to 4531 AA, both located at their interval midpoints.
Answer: 0.057 mag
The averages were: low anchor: 7.52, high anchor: 9.09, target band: 8.17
